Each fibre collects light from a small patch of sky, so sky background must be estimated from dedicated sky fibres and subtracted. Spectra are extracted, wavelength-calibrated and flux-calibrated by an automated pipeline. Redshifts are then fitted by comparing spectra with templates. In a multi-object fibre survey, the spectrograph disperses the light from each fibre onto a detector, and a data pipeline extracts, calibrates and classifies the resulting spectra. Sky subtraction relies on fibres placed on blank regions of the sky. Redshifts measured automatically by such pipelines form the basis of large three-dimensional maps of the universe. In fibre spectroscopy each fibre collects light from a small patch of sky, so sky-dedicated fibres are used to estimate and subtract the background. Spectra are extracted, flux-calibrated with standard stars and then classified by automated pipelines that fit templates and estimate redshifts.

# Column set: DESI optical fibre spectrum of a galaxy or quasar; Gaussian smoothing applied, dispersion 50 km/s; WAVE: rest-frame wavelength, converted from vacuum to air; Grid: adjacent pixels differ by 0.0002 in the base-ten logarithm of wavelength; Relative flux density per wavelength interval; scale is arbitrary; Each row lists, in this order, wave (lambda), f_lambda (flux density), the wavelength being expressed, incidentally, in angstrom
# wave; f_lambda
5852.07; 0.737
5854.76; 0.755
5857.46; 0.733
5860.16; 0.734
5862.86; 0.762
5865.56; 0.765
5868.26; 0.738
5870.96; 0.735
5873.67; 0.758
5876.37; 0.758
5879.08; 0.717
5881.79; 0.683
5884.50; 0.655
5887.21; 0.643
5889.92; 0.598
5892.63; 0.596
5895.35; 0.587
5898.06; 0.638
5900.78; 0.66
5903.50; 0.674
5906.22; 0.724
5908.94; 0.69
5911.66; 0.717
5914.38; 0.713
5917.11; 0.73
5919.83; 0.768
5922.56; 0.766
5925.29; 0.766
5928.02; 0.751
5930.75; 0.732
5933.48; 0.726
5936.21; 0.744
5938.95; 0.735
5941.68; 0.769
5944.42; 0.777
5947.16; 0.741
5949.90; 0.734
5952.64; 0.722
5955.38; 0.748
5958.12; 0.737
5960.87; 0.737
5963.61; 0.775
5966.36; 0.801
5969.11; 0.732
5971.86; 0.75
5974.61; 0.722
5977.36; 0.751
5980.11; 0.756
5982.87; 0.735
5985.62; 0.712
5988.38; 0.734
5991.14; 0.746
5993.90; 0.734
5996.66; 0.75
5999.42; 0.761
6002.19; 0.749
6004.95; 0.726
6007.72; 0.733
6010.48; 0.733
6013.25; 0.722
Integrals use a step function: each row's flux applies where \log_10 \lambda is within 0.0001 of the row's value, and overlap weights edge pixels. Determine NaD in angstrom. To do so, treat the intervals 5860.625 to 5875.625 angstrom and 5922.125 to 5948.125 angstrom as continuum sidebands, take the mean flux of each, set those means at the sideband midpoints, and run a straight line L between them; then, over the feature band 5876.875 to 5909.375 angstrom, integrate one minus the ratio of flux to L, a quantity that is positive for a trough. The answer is 4.1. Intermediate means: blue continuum 0.751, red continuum 0.75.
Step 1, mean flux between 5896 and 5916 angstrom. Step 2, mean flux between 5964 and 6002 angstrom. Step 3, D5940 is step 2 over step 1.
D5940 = 1.1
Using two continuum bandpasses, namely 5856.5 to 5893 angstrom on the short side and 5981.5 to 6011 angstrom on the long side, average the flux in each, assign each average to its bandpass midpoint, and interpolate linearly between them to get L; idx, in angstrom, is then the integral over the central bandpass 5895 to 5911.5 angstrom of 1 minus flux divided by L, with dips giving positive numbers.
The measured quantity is 1.0 angstrom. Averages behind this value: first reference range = 0.708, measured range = 0.671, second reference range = 0.738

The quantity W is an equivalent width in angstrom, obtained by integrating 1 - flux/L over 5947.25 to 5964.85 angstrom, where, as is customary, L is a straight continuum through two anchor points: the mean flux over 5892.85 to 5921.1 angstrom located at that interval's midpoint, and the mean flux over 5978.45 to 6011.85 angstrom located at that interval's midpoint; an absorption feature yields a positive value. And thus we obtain -0.64 angstrom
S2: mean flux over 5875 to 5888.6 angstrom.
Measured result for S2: 0.691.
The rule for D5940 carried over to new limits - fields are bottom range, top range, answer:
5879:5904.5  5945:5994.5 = 1.16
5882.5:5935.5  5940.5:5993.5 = 1.08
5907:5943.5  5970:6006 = 1.00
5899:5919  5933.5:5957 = 1.06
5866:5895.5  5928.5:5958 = 1.08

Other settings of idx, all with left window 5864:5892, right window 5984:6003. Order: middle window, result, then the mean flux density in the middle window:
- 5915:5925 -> -0.5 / 0.752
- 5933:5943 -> -0.3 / 0.745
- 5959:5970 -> -0.5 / 0.761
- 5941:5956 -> -0.5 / 0.747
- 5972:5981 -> -0.1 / 0.744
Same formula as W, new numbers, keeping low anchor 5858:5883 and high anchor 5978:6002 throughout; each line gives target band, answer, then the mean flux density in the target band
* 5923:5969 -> -0.6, 0.75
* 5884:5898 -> 2.3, 0.616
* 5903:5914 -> 0.5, 0.705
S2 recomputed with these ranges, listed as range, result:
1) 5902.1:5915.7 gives 0.704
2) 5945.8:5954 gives 0.732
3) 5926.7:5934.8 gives 0.737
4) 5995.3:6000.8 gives 0.756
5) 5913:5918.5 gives 0.722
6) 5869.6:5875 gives 0.746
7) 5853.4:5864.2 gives 0.746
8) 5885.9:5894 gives 0.612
